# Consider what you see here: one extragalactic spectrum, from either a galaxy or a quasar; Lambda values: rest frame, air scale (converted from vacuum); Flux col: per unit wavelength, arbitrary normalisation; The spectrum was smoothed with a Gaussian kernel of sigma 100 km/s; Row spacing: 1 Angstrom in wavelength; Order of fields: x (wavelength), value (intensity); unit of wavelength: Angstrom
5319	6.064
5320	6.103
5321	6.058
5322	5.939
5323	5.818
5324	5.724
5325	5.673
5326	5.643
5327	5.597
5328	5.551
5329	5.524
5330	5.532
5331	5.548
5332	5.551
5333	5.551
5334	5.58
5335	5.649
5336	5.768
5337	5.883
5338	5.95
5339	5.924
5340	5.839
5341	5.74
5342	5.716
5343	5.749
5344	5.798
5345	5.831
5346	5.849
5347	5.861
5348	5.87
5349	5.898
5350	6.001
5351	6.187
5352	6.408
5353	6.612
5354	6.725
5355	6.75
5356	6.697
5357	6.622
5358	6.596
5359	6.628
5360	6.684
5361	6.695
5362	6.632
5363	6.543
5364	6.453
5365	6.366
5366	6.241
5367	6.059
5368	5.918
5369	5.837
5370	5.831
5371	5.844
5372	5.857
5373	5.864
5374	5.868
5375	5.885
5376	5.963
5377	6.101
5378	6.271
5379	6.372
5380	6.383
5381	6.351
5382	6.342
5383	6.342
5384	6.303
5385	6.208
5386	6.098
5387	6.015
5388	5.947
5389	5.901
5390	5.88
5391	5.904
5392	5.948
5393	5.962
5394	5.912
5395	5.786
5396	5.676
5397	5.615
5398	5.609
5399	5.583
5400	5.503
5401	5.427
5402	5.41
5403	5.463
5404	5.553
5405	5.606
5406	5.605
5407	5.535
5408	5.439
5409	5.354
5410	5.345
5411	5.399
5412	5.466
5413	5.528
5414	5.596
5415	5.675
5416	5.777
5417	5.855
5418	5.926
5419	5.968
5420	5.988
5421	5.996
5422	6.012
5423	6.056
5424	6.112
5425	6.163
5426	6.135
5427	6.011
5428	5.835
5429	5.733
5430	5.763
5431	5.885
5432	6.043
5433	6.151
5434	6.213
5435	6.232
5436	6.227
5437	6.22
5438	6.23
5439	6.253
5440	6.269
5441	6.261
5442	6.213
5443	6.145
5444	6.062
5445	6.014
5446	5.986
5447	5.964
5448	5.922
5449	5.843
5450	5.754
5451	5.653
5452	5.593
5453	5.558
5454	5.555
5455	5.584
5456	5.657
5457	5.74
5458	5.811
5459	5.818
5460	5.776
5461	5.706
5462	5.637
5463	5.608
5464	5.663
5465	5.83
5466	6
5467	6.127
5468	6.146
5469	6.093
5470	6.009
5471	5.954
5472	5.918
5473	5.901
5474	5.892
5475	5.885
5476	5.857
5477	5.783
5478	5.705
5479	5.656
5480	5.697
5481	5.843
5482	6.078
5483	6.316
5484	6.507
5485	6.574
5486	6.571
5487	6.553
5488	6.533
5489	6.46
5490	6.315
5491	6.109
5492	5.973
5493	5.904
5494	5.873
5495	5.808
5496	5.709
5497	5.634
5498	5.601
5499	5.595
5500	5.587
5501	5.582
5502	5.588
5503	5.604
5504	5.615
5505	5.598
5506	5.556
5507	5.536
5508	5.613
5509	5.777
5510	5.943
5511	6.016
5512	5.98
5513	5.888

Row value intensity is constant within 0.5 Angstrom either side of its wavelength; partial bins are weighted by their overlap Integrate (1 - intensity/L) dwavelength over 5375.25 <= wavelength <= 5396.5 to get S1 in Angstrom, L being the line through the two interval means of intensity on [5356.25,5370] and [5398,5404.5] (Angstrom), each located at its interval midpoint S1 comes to -0.8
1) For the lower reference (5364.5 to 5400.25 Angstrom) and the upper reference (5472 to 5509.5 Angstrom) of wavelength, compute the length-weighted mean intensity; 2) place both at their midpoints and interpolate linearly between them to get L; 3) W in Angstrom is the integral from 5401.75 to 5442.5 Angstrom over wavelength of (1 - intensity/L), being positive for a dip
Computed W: 0.6 Angstrom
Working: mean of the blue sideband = 5.99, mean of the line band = 5.87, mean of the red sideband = 5.9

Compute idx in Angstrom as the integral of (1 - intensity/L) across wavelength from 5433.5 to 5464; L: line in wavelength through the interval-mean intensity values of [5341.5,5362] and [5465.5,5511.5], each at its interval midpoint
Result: 0.6 Angstrom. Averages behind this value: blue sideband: 6.27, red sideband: 5.93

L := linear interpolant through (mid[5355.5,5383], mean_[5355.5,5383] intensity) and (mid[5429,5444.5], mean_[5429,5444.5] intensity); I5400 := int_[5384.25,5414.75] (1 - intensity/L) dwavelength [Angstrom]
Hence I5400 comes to 2.6 Angstrom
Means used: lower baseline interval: 6.26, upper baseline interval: 6.13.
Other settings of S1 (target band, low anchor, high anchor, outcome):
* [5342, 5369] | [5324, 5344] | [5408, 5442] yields -2.50 Angstrom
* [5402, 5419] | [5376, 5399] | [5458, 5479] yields 1.15 Angstrom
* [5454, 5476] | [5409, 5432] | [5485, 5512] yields 0.07 Angstrom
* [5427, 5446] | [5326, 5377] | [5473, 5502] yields -0.30 Angstrom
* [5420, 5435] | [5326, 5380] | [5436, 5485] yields -0.14 Angstrom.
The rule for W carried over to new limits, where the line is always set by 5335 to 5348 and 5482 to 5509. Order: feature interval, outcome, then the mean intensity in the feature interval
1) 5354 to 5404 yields -2.0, 6.09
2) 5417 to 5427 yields -0.3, 6.03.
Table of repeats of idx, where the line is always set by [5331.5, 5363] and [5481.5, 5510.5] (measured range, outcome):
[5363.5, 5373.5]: 0.1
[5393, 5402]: 0.6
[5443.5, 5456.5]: 0.5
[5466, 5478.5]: 0.0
